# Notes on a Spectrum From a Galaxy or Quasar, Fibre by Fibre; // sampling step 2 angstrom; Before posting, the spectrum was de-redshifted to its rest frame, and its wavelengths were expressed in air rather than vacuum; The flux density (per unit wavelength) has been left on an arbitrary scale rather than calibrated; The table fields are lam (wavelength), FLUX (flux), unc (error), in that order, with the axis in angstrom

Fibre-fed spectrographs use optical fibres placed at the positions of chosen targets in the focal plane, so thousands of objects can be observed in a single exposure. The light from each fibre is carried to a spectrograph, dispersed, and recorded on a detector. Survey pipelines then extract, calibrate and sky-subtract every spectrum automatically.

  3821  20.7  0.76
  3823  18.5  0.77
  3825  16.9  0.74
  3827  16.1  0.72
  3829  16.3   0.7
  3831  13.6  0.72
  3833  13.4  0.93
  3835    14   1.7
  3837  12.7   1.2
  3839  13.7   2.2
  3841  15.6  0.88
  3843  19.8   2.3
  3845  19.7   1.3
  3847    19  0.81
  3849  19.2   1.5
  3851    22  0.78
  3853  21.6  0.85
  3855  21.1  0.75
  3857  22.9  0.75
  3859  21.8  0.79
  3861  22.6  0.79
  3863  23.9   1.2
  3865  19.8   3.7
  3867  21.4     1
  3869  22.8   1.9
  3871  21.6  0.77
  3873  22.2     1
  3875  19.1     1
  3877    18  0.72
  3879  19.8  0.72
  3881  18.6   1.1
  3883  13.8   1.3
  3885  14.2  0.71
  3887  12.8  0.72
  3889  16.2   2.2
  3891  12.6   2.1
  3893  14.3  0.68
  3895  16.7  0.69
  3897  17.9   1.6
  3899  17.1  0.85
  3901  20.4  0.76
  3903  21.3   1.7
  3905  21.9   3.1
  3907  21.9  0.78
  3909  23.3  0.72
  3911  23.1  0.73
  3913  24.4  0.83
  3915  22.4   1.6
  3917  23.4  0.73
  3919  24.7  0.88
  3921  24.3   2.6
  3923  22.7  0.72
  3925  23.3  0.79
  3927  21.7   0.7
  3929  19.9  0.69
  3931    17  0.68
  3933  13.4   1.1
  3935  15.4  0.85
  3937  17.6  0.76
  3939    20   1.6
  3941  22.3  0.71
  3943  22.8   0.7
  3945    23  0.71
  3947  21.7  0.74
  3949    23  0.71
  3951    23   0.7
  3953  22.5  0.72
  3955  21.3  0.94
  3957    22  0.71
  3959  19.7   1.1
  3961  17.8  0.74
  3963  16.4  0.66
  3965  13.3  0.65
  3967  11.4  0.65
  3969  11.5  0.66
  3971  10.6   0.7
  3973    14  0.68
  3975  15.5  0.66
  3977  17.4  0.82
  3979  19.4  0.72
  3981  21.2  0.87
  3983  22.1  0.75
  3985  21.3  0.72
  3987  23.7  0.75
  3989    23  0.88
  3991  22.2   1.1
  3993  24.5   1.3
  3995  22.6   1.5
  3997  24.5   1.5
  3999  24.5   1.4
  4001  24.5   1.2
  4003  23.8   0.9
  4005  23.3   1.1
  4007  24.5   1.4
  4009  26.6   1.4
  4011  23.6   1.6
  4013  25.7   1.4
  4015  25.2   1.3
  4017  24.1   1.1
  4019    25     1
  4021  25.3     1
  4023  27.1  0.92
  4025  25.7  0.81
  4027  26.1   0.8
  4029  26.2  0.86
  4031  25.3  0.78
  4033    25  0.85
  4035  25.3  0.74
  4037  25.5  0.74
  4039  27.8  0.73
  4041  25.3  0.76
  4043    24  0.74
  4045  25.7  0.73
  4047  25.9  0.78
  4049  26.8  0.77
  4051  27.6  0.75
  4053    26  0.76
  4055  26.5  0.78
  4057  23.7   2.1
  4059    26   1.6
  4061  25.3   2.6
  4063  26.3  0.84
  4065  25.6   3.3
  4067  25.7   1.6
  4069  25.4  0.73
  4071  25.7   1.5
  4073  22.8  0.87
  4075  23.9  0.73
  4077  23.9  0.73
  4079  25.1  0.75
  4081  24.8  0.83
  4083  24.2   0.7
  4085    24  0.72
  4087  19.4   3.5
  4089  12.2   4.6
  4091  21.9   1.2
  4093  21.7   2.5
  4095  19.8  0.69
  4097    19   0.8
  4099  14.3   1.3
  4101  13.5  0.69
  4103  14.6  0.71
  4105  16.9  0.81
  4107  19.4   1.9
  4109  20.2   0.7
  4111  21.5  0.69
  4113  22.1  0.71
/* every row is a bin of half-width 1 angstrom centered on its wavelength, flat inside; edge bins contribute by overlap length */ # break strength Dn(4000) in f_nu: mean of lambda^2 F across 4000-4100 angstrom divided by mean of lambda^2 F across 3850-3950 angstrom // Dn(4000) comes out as 1.30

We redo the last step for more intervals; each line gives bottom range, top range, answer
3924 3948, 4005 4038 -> 1.33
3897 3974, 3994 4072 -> 1.34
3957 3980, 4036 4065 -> 1.74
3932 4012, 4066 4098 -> 1.17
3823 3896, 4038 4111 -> 1.40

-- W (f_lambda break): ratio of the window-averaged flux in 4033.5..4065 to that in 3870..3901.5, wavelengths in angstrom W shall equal 1.51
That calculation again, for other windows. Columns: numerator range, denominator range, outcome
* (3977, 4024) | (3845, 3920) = 1.18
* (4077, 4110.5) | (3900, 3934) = 0.90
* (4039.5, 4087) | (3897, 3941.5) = 1.20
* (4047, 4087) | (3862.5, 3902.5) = 1.38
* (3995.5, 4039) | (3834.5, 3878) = 1.27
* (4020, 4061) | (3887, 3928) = 1.26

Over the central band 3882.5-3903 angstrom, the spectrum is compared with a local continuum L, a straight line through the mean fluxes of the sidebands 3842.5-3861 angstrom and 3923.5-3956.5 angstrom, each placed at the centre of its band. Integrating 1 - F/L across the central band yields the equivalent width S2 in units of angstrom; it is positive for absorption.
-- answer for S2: 4.8 angstrom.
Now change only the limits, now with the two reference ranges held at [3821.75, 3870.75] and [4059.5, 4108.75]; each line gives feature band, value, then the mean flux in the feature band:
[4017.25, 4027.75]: -2.5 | 25.7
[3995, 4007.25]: -2.1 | 24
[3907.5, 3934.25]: -3.0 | 21.8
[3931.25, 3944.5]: 0.8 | 18.7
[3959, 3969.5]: 2.8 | 14.7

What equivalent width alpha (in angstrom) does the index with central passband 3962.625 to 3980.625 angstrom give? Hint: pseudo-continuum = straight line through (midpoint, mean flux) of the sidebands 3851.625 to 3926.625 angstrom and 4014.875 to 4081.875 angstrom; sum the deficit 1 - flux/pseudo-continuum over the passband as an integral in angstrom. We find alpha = 6.6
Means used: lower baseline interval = 20.3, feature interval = 14.6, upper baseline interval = 25.5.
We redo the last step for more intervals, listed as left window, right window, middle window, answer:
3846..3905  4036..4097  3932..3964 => 1.47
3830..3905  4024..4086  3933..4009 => 7.08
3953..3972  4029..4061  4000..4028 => -3.57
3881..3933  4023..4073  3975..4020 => 0.78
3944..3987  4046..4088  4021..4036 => -2.15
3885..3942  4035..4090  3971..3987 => 2.45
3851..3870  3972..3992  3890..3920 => 1.23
